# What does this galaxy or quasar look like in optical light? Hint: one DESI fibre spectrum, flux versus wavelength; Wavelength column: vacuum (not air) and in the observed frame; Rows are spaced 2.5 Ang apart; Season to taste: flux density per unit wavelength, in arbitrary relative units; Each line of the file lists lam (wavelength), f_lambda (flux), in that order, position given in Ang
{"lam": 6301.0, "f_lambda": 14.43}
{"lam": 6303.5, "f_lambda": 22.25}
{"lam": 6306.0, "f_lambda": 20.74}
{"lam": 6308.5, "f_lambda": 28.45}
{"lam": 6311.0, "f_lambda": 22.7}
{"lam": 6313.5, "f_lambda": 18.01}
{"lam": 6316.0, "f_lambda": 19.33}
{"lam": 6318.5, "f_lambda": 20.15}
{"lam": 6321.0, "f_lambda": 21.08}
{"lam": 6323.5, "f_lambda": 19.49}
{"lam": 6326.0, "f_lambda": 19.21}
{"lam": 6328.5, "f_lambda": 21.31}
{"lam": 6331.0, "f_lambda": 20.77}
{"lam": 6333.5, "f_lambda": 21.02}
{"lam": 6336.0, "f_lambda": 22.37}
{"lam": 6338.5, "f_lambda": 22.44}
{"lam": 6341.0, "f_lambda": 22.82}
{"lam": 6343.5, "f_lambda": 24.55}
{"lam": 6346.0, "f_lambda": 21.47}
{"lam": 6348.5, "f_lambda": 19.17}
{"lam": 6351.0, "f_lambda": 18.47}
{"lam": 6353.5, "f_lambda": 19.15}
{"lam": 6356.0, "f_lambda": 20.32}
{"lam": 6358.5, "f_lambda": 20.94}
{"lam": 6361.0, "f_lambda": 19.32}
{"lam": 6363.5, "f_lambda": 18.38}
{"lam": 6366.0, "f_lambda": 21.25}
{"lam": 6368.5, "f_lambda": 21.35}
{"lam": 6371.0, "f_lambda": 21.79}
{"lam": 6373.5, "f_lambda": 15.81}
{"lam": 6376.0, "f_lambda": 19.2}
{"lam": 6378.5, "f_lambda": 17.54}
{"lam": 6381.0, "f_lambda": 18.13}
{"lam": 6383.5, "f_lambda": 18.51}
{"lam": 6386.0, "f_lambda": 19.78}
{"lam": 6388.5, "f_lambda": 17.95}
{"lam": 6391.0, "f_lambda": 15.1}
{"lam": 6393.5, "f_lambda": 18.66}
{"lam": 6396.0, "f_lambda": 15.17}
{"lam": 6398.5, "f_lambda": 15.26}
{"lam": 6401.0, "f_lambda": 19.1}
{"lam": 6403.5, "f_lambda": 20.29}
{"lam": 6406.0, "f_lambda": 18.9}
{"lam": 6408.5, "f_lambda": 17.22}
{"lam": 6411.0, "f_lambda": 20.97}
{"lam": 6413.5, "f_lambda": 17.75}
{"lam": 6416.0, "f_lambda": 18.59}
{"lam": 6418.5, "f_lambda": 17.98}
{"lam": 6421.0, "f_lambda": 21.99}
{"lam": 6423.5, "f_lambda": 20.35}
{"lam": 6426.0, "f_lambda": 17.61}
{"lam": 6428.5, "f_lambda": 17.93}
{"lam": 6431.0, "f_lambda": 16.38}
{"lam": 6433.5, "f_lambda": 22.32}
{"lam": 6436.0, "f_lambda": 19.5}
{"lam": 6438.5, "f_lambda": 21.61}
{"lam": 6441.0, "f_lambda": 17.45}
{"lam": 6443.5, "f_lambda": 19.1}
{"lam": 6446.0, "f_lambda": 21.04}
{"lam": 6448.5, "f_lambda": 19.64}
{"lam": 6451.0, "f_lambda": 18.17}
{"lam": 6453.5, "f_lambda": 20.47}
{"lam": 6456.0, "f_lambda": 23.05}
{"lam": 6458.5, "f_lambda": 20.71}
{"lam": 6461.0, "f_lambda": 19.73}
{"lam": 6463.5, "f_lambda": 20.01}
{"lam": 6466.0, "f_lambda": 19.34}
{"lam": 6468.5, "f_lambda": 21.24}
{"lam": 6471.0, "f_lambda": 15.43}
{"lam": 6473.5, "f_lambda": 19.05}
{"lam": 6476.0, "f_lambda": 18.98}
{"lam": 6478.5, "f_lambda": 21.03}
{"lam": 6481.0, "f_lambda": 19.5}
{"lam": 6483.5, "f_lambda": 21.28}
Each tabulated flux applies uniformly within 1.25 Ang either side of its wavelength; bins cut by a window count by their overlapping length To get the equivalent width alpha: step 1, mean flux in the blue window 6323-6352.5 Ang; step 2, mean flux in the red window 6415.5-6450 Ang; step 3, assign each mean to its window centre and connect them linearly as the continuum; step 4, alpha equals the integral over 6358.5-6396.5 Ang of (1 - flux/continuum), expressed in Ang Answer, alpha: 3.2 Ang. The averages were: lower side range 21.1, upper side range 19.4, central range 18.7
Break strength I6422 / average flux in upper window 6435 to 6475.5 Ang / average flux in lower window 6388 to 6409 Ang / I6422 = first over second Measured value 1.1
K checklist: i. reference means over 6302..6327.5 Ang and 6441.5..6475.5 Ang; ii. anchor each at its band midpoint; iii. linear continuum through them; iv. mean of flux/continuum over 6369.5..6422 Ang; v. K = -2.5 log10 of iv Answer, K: 0.11 mag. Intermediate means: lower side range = 21.1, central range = 18.4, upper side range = 19.7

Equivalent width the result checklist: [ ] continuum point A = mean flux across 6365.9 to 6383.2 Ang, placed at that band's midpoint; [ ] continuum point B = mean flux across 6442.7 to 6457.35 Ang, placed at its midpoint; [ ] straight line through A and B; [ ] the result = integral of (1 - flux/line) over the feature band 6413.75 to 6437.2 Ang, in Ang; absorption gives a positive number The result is 0.92 Ang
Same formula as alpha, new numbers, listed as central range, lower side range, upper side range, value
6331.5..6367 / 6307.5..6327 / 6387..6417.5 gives -1.8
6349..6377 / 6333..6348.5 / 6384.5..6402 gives 0.7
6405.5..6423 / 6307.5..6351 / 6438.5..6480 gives 1.0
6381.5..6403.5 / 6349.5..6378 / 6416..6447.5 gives 2.1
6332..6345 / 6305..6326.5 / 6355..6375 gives -1.3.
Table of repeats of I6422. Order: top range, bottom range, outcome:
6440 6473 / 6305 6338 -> 0.93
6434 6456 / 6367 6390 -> 1.05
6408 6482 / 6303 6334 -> 0.92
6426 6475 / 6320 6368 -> 0.94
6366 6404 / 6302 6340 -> 0.86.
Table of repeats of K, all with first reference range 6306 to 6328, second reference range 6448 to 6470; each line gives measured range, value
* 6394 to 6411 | 0.15 mag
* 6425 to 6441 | 0.07 mag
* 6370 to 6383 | 0.13 mag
